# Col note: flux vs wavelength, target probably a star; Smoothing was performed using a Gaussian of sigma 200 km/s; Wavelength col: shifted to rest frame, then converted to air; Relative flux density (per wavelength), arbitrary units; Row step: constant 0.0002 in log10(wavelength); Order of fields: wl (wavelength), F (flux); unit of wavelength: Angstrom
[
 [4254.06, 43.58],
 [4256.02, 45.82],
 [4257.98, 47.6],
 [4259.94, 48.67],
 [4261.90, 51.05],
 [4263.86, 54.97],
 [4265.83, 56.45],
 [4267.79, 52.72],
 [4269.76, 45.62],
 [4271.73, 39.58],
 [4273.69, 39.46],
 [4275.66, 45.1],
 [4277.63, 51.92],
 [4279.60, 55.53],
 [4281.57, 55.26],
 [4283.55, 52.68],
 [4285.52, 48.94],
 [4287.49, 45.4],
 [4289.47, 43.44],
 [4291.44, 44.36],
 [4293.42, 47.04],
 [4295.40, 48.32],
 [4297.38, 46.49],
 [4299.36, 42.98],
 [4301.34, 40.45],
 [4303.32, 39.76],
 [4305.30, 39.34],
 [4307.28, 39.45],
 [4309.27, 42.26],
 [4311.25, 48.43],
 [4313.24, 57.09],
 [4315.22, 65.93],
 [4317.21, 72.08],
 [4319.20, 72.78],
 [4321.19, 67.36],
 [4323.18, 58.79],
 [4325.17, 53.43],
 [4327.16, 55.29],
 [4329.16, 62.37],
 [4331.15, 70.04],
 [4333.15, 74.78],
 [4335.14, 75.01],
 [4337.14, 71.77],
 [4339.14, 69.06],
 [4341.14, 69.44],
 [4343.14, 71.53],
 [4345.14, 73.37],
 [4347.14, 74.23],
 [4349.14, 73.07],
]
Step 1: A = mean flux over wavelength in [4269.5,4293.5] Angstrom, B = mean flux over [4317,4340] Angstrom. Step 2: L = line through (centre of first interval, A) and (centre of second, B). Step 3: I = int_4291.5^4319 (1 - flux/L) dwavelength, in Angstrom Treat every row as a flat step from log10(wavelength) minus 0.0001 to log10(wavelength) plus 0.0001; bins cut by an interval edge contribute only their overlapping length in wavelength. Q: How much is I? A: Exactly 4.0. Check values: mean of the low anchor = 47.3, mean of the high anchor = 66.7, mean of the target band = 49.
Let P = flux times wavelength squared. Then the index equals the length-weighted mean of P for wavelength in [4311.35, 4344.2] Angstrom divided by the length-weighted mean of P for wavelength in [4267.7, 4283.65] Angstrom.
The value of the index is 1.41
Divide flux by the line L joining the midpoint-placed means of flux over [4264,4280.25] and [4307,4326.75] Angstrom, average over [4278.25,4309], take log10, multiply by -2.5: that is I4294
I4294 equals 0.15 mag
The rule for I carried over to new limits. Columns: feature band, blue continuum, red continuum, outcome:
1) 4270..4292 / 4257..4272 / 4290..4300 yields 0.14 Angstrom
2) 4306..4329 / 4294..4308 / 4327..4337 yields -0.35 Angstrom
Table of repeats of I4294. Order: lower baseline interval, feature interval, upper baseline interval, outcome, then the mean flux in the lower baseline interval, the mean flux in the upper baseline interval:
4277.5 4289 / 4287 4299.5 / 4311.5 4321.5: 0.21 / 51.2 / 65.6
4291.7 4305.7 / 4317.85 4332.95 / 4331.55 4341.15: 0.00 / 43.7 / 72.1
